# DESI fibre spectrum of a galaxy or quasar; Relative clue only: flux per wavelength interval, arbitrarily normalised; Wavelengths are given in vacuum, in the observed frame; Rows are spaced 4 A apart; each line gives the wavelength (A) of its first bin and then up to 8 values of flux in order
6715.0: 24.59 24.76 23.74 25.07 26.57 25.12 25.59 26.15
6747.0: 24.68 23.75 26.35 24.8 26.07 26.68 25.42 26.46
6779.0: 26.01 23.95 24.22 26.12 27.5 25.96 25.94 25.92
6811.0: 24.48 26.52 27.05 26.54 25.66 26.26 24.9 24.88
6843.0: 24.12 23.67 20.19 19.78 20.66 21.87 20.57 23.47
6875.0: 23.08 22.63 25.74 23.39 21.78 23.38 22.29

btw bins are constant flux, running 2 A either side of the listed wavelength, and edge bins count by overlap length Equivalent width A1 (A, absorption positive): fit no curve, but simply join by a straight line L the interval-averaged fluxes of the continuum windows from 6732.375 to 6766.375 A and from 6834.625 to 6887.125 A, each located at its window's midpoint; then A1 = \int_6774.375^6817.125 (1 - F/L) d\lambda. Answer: -2.55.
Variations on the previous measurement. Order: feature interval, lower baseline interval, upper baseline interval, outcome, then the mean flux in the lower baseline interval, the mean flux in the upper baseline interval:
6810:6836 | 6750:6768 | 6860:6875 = -2.8 A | 25.6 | 22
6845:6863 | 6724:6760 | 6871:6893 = 1.9 A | 25.3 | 23.3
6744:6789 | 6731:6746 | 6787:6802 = 1.0 A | 25.7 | 26.2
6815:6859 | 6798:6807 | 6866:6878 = 0.1 A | 25.9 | 22.5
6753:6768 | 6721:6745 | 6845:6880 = -0.8 A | 25.4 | 21.7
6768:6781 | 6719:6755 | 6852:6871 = -1.2 A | 25.1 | 21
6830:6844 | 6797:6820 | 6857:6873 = -0.7 A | 25.9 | 21.6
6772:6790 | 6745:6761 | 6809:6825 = 0.2 A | 24.9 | 26.1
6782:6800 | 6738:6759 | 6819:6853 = -0.5 A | 25.2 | 24.7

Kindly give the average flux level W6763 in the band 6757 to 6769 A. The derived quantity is 25.8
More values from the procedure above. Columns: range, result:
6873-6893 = 23.3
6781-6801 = 25.6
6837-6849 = 24.2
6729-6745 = 25.9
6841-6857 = 21.9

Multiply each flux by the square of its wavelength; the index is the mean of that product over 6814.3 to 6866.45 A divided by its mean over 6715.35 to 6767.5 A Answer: 0.97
